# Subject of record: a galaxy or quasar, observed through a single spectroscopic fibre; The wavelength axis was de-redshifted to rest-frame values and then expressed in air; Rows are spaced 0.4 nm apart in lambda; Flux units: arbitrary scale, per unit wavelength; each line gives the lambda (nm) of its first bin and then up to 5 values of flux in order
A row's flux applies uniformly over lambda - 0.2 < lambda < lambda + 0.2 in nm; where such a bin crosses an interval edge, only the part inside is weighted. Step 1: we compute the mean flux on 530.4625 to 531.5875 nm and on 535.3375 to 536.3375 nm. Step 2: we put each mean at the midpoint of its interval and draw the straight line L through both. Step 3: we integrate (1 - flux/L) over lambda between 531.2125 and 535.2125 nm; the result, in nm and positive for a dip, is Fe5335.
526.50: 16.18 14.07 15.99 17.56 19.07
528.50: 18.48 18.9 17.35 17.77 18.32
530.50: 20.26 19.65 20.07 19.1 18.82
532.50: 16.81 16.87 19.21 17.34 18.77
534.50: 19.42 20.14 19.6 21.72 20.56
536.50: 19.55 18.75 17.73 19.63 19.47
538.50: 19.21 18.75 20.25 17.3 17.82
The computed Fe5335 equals 0.33 nm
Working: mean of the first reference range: 19.9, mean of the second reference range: 20.8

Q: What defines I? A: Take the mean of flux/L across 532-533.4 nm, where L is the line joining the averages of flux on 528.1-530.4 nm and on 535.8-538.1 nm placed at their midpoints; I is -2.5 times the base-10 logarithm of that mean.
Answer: 0.06 mag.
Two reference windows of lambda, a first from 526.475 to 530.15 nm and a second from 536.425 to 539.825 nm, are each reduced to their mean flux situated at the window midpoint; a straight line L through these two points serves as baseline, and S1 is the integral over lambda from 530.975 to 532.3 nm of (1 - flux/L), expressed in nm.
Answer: -0.11 nm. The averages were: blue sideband 17.4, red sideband 19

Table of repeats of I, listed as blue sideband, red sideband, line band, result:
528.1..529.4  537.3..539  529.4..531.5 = -0.032 mag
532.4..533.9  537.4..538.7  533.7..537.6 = -0.057 mag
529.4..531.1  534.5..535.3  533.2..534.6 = 0.059 mag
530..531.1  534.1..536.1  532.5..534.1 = 0.119 mag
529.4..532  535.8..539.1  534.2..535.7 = -0.039 mag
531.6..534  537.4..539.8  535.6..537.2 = -0.068 mag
